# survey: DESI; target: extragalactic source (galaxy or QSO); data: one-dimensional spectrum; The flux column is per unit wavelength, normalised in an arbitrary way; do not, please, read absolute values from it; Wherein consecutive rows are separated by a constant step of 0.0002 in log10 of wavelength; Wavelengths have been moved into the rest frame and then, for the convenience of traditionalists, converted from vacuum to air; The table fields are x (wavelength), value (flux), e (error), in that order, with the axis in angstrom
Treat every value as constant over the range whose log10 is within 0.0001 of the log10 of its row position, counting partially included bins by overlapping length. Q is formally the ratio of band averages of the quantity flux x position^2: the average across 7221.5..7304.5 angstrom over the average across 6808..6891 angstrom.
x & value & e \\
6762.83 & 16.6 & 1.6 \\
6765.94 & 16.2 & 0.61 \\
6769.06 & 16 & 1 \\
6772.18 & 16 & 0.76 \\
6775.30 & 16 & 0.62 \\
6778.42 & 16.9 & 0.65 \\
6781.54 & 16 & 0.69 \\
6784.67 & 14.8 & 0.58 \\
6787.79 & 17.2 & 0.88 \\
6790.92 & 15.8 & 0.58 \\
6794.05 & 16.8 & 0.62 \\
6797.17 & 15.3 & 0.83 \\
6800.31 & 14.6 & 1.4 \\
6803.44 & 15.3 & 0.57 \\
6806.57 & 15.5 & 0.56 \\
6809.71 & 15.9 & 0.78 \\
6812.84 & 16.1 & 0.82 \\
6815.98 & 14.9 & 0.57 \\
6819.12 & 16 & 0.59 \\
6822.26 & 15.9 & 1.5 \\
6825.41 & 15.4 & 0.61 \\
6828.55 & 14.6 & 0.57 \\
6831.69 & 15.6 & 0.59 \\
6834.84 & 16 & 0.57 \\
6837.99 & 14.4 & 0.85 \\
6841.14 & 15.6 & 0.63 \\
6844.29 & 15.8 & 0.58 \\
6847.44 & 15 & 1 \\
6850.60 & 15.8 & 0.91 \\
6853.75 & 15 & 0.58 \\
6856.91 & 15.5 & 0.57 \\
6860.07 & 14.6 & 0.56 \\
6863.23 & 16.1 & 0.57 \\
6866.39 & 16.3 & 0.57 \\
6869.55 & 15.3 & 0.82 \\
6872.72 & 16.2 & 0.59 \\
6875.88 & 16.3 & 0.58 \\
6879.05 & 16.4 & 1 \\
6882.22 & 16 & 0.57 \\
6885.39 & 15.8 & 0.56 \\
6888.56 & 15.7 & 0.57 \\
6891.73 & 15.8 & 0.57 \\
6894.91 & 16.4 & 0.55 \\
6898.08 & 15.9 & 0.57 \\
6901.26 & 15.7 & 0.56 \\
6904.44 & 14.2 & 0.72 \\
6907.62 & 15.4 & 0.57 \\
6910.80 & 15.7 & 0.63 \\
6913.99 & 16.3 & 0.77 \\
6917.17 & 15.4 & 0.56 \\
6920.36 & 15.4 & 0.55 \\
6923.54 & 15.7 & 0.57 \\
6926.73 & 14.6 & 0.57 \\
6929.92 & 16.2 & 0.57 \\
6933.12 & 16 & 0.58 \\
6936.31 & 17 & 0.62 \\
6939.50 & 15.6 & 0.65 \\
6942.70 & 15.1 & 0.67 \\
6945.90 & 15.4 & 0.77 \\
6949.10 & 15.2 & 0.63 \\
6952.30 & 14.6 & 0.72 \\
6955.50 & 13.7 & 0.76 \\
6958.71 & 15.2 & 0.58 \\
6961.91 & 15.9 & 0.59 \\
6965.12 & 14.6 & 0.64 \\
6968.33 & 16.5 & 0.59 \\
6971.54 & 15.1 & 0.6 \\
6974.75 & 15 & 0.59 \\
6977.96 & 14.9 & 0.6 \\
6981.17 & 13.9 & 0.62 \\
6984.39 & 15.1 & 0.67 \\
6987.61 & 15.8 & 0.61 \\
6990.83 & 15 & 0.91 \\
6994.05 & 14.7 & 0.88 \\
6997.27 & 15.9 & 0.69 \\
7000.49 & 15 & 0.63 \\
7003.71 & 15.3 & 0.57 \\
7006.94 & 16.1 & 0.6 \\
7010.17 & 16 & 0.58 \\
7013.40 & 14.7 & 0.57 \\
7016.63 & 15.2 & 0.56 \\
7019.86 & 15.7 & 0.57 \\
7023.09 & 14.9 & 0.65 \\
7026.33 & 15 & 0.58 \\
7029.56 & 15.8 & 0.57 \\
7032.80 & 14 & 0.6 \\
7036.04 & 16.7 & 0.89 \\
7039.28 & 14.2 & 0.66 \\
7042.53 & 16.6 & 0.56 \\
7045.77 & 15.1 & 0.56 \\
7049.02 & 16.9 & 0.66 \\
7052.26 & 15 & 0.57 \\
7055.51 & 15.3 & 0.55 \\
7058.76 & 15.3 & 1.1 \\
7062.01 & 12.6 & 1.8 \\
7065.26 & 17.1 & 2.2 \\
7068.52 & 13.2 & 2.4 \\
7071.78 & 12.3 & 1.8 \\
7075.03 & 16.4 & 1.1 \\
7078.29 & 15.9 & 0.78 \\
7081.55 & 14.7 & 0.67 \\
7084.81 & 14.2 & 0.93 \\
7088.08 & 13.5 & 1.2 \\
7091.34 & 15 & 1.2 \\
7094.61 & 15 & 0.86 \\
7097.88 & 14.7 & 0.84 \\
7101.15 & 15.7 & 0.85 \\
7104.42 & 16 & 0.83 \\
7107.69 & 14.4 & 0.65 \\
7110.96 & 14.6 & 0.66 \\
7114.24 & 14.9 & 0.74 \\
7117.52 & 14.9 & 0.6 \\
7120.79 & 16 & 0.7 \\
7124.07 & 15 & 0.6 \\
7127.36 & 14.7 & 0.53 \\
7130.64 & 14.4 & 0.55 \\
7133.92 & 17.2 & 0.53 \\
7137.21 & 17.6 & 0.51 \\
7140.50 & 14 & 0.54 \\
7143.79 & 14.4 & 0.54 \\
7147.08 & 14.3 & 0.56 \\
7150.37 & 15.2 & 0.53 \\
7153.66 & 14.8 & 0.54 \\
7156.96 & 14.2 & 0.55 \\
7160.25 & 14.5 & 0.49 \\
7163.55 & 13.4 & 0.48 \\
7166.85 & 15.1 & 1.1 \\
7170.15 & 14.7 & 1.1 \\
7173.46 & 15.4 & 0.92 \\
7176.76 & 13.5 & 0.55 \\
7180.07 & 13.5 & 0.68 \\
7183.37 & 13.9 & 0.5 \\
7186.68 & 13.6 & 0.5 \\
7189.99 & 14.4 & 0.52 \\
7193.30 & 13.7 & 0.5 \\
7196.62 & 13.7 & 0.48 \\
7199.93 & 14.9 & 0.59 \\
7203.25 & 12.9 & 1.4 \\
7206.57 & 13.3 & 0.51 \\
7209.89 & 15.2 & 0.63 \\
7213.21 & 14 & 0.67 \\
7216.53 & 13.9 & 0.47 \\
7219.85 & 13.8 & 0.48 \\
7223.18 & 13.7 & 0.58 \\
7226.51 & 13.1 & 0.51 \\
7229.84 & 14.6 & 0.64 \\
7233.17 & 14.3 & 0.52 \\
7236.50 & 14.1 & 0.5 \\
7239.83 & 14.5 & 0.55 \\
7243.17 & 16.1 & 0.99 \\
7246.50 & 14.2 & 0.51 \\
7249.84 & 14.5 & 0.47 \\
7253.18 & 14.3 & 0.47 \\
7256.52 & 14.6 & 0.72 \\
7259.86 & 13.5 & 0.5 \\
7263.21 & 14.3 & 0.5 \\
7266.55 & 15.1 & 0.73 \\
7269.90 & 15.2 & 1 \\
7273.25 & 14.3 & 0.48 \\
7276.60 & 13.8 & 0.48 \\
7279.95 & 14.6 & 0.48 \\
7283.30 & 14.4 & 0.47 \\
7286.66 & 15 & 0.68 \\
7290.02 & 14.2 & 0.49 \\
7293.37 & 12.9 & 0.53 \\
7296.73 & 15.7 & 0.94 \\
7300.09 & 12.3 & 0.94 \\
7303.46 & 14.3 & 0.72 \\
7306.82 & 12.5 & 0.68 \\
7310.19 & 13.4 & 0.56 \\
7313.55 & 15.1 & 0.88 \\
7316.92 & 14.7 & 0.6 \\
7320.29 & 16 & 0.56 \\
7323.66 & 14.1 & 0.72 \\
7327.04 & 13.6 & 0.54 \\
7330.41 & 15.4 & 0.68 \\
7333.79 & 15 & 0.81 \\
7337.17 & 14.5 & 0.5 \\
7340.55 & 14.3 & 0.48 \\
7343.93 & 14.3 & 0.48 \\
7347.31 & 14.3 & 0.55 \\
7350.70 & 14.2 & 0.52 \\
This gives 1.0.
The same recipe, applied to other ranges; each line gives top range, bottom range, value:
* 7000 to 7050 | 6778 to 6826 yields 1.05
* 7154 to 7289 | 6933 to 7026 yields 1.00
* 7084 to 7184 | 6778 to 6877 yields 1.03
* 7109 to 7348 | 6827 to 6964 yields 1.02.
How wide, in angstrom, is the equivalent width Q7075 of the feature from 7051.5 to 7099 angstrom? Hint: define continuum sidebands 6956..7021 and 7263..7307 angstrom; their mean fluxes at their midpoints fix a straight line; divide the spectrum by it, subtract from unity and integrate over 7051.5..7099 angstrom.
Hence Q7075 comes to 0.9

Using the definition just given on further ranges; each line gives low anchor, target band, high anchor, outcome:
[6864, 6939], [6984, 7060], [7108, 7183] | -0.4 angstrom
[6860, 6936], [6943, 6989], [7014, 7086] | 1.2 angstrom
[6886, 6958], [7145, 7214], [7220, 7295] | 1.9 angstrom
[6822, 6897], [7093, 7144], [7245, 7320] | -1.5 angstrom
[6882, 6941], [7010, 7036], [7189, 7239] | -0.2 angstrom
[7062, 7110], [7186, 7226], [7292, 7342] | 1.7 angstrom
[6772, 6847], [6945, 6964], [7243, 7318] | 0.3 angstrom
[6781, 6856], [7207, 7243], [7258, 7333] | 0.8 angstrom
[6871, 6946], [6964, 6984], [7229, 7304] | 0.6 angstrom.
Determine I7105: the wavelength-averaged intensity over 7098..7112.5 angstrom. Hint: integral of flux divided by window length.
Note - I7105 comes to 15.1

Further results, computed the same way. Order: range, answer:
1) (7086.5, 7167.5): 14.9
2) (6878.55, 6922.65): 15.7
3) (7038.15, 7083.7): 15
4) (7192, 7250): 14.1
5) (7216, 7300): 14.3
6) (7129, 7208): 14.4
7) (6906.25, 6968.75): 15.5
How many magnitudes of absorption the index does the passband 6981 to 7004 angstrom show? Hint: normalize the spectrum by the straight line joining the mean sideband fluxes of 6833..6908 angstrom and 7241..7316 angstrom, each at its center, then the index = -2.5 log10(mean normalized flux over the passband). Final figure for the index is 0.01 mag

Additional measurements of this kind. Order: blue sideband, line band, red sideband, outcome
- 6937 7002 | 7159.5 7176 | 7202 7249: -0.015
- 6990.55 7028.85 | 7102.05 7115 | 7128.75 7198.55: -0.015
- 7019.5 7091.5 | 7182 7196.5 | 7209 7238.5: 0.029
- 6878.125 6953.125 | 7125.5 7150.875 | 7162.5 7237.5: -0.061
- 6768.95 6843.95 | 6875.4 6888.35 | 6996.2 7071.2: -0.036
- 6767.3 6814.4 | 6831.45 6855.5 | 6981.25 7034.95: 0.024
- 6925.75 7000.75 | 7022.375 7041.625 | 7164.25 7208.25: -0.020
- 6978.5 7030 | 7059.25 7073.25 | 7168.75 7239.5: 0.070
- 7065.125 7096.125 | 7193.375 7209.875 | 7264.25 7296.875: 0.052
